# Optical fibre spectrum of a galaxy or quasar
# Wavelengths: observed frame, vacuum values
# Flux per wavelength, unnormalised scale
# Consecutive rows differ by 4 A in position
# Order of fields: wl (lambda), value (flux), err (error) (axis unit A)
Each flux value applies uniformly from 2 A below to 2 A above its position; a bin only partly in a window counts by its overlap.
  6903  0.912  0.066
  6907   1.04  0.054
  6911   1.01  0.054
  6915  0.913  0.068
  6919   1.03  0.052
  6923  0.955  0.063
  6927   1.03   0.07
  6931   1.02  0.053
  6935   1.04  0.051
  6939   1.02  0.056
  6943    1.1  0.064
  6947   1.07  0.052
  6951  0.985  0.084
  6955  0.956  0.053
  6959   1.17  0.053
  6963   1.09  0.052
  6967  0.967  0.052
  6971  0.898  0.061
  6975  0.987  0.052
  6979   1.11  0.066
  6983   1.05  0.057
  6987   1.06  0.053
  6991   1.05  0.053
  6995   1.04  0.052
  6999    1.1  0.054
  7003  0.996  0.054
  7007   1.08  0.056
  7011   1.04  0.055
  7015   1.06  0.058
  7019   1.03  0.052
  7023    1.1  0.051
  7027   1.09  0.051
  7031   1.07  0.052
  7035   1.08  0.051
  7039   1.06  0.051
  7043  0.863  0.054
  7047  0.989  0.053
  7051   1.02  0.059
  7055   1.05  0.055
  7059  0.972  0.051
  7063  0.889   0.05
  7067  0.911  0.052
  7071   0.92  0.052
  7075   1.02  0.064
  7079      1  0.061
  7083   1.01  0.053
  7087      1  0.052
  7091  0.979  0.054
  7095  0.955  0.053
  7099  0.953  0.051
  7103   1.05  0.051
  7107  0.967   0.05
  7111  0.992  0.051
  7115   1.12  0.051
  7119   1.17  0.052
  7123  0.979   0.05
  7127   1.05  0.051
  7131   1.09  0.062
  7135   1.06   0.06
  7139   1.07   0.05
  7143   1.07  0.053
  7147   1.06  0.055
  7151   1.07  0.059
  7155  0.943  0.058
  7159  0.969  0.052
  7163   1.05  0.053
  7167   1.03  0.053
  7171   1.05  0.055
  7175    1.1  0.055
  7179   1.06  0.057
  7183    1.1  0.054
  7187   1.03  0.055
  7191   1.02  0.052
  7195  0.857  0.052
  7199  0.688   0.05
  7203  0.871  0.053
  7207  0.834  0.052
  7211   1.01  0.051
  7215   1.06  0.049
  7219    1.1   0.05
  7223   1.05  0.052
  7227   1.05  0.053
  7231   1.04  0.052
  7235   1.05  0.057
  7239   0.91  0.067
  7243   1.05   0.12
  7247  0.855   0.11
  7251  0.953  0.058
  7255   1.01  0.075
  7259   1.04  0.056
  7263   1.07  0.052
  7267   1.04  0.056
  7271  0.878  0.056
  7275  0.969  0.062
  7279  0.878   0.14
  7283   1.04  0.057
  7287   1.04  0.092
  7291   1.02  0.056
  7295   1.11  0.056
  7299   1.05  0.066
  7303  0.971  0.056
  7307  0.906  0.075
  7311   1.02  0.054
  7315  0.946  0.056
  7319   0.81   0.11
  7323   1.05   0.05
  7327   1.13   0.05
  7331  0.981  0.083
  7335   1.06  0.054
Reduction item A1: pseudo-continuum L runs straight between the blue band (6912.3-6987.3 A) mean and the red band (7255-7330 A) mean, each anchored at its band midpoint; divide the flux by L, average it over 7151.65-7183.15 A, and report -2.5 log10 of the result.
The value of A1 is -0.03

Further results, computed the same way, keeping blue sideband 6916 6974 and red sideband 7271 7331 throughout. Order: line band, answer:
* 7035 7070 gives 0.04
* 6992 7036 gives -0.05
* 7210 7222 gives -0.06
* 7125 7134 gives -0.07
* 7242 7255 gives 0.05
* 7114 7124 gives -0.09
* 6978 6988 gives -0.06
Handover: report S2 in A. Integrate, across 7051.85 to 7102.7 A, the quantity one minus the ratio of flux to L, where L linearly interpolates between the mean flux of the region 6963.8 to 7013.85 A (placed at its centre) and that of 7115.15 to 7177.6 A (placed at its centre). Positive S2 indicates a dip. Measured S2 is 3.4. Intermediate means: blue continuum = 1.03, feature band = 0.975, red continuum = 1.05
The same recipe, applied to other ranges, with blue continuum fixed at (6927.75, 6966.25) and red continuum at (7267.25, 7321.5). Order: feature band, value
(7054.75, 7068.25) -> 1.0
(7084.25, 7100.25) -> 0.7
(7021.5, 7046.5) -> -0.3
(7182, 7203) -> 1.5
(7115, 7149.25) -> -2.1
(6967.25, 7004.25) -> 0.3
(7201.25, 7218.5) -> 0.6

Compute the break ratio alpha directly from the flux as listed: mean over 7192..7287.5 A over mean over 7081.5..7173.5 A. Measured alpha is 0.9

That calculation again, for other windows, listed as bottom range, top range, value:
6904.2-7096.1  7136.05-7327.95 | 0.98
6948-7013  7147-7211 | 0.95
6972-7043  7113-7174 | 1.00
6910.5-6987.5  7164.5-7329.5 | 0.97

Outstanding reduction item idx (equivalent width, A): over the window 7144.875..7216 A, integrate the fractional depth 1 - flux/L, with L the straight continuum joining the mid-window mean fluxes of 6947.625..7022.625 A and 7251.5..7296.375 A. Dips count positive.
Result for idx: 2.0 A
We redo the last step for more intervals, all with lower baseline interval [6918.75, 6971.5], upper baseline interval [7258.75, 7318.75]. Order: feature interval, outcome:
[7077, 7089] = 0.1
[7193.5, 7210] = 2.9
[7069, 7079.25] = 0.4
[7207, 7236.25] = -1.1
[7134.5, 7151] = -1.0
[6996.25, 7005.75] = -0.3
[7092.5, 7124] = -0.4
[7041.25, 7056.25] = 0.6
